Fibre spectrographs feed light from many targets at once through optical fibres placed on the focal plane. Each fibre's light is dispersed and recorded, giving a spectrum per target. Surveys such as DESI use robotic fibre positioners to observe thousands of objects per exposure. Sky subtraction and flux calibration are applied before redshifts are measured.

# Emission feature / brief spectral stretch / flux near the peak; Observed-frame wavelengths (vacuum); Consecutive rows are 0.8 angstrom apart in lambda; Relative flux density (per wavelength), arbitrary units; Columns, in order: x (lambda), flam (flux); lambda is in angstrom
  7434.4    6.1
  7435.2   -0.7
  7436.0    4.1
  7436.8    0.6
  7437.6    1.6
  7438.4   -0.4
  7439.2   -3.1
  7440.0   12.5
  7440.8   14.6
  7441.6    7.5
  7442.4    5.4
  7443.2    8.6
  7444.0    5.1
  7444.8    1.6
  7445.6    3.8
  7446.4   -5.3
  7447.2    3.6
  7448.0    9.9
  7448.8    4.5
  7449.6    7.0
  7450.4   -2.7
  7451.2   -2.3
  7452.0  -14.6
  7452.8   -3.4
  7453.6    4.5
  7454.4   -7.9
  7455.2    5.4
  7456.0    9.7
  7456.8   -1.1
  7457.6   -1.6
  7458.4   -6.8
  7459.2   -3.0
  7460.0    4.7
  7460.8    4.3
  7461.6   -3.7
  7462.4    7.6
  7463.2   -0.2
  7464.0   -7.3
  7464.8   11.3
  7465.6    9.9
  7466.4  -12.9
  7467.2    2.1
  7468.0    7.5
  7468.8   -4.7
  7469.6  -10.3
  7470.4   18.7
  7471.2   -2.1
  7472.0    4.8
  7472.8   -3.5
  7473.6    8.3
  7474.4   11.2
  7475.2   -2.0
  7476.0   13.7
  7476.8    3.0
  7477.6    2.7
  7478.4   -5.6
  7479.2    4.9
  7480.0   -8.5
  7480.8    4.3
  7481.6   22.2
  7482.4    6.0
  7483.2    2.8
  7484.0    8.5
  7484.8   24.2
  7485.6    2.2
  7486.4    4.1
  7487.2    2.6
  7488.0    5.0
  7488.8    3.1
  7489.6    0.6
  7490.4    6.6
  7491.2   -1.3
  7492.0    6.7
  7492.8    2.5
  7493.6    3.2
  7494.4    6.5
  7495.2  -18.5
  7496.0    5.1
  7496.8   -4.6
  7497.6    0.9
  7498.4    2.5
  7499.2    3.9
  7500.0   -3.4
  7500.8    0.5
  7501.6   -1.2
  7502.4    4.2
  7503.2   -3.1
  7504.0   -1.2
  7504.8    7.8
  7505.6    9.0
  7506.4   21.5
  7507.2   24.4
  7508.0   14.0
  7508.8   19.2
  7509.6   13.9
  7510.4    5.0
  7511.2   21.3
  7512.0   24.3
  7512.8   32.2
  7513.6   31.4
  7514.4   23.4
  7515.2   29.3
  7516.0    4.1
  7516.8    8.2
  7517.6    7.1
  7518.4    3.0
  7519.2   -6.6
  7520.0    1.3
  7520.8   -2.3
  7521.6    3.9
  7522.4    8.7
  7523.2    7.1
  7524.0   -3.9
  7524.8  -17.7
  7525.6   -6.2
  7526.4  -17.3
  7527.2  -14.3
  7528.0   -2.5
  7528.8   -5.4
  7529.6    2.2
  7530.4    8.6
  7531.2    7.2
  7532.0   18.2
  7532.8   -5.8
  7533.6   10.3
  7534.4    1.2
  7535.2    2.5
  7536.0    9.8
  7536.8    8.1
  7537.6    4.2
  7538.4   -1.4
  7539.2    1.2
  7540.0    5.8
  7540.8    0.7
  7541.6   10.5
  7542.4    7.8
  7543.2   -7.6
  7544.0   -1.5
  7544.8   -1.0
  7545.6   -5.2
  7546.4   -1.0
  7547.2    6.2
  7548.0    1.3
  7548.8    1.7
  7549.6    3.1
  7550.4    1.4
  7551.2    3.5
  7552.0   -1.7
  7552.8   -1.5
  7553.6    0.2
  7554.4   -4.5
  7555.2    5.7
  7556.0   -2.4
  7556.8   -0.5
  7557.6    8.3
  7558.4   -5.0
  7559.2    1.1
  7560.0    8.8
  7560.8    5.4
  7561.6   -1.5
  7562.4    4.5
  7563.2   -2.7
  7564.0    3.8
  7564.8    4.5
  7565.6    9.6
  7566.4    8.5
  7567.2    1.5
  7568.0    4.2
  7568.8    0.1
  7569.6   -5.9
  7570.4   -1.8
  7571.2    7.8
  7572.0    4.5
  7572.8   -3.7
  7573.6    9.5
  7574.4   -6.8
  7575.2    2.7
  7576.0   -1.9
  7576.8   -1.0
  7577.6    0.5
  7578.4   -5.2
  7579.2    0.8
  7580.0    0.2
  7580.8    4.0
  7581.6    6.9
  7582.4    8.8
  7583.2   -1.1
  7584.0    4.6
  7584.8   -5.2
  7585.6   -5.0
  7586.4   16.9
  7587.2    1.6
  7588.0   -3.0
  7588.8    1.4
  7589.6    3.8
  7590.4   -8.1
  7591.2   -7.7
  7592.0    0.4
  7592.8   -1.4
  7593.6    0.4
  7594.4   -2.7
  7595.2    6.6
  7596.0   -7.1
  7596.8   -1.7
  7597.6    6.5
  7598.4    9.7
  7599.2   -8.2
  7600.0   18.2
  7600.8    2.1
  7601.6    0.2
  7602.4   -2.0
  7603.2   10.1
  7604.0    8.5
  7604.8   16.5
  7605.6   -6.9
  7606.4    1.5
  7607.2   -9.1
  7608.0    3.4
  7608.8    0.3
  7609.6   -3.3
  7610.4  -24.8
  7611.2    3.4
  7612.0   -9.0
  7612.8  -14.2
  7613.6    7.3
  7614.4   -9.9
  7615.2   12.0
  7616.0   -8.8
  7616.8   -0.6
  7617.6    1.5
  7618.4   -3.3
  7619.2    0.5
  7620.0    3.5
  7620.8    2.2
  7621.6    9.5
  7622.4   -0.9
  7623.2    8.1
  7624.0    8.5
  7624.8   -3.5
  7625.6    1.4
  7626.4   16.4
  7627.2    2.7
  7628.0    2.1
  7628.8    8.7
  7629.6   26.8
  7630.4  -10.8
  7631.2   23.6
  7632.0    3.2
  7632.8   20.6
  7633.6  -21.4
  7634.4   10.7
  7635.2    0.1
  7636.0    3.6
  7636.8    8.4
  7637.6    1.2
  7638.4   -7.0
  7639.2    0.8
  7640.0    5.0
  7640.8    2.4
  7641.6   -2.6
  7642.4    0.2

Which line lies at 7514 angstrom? [O II]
